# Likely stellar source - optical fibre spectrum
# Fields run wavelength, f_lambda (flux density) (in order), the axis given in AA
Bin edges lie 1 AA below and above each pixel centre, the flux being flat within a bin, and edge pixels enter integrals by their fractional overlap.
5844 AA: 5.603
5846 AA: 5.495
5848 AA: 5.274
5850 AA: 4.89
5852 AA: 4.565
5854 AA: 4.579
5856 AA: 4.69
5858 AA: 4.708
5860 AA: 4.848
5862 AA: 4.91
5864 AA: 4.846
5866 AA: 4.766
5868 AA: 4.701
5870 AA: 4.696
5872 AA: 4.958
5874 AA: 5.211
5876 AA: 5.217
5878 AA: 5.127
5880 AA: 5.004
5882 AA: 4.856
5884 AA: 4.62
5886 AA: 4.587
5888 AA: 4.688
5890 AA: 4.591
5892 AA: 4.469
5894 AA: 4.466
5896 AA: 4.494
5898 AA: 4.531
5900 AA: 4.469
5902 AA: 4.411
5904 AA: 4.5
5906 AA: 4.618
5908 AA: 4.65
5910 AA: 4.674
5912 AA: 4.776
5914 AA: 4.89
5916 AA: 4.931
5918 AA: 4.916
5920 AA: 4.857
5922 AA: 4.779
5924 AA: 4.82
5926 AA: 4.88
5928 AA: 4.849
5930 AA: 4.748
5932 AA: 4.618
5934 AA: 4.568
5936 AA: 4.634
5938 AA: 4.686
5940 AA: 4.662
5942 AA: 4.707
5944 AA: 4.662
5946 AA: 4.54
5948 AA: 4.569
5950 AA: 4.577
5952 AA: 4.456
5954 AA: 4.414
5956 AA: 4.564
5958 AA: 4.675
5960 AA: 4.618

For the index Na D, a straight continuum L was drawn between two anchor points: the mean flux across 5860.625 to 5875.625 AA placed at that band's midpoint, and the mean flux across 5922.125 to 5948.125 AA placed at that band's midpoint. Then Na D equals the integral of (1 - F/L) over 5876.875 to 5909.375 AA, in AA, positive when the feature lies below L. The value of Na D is 1.2 AA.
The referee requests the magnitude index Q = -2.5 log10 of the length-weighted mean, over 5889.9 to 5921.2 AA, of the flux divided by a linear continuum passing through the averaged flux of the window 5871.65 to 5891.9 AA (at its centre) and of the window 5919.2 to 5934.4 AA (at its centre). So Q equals 0.04 mag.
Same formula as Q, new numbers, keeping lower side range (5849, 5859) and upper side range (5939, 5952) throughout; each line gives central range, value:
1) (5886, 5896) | 0.02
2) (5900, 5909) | 0.03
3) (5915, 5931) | -0.05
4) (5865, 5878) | -0.06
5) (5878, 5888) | -0.03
